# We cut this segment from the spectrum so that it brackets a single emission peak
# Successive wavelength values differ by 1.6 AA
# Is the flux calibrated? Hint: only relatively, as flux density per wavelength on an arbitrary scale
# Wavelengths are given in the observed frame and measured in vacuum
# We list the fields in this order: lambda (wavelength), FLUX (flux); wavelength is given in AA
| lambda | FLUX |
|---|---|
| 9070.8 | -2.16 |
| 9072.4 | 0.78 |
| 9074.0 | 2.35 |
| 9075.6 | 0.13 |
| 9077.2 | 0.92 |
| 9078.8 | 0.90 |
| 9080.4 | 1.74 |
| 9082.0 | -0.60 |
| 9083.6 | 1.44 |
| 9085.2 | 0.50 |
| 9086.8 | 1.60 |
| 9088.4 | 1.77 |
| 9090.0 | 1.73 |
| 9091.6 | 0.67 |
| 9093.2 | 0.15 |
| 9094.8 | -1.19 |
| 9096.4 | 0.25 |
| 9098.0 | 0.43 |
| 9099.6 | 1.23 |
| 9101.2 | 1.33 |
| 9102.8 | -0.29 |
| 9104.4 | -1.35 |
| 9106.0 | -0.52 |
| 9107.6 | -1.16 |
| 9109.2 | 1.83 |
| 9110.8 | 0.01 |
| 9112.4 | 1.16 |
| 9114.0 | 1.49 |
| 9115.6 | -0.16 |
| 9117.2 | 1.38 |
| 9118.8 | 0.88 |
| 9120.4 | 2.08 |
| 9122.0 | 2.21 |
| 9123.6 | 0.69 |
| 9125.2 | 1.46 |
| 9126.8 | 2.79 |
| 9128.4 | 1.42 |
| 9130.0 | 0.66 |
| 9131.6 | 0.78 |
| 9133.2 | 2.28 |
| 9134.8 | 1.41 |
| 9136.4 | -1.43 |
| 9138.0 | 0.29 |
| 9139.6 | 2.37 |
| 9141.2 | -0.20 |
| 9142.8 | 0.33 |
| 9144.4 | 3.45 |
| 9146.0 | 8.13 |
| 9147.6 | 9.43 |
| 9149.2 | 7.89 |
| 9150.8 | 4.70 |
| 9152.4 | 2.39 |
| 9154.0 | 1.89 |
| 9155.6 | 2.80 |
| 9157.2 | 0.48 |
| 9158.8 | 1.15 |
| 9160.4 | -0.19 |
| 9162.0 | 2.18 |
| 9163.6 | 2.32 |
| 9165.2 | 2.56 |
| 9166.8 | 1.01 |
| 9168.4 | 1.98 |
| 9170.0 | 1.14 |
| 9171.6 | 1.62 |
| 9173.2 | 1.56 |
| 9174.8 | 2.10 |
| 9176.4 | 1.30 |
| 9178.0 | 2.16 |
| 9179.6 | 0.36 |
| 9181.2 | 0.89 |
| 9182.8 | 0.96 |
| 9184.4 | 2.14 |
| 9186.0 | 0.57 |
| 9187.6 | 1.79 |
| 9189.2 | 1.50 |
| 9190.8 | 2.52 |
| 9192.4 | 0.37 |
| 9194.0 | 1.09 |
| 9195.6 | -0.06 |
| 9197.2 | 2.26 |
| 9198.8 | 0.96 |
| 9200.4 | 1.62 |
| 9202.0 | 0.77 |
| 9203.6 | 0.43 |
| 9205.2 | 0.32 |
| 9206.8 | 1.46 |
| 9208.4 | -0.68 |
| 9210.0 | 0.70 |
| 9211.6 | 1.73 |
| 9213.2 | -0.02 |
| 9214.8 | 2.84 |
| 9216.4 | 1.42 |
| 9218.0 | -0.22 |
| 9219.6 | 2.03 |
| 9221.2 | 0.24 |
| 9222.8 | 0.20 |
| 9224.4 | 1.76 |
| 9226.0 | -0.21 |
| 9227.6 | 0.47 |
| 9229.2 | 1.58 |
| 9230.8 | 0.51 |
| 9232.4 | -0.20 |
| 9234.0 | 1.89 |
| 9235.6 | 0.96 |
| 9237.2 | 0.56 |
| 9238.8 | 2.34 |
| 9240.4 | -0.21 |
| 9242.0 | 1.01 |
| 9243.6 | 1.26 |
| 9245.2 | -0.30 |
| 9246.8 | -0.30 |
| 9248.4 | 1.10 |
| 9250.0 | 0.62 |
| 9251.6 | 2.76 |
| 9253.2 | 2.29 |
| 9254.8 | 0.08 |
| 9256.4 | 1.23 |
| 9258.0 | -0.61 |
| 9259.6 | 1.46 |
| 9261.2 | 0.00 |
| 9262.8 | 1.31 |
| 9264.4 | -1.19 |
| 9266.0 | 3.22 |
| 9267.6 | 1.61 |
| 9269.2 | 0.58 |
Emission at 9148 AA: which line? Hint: Hbeta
